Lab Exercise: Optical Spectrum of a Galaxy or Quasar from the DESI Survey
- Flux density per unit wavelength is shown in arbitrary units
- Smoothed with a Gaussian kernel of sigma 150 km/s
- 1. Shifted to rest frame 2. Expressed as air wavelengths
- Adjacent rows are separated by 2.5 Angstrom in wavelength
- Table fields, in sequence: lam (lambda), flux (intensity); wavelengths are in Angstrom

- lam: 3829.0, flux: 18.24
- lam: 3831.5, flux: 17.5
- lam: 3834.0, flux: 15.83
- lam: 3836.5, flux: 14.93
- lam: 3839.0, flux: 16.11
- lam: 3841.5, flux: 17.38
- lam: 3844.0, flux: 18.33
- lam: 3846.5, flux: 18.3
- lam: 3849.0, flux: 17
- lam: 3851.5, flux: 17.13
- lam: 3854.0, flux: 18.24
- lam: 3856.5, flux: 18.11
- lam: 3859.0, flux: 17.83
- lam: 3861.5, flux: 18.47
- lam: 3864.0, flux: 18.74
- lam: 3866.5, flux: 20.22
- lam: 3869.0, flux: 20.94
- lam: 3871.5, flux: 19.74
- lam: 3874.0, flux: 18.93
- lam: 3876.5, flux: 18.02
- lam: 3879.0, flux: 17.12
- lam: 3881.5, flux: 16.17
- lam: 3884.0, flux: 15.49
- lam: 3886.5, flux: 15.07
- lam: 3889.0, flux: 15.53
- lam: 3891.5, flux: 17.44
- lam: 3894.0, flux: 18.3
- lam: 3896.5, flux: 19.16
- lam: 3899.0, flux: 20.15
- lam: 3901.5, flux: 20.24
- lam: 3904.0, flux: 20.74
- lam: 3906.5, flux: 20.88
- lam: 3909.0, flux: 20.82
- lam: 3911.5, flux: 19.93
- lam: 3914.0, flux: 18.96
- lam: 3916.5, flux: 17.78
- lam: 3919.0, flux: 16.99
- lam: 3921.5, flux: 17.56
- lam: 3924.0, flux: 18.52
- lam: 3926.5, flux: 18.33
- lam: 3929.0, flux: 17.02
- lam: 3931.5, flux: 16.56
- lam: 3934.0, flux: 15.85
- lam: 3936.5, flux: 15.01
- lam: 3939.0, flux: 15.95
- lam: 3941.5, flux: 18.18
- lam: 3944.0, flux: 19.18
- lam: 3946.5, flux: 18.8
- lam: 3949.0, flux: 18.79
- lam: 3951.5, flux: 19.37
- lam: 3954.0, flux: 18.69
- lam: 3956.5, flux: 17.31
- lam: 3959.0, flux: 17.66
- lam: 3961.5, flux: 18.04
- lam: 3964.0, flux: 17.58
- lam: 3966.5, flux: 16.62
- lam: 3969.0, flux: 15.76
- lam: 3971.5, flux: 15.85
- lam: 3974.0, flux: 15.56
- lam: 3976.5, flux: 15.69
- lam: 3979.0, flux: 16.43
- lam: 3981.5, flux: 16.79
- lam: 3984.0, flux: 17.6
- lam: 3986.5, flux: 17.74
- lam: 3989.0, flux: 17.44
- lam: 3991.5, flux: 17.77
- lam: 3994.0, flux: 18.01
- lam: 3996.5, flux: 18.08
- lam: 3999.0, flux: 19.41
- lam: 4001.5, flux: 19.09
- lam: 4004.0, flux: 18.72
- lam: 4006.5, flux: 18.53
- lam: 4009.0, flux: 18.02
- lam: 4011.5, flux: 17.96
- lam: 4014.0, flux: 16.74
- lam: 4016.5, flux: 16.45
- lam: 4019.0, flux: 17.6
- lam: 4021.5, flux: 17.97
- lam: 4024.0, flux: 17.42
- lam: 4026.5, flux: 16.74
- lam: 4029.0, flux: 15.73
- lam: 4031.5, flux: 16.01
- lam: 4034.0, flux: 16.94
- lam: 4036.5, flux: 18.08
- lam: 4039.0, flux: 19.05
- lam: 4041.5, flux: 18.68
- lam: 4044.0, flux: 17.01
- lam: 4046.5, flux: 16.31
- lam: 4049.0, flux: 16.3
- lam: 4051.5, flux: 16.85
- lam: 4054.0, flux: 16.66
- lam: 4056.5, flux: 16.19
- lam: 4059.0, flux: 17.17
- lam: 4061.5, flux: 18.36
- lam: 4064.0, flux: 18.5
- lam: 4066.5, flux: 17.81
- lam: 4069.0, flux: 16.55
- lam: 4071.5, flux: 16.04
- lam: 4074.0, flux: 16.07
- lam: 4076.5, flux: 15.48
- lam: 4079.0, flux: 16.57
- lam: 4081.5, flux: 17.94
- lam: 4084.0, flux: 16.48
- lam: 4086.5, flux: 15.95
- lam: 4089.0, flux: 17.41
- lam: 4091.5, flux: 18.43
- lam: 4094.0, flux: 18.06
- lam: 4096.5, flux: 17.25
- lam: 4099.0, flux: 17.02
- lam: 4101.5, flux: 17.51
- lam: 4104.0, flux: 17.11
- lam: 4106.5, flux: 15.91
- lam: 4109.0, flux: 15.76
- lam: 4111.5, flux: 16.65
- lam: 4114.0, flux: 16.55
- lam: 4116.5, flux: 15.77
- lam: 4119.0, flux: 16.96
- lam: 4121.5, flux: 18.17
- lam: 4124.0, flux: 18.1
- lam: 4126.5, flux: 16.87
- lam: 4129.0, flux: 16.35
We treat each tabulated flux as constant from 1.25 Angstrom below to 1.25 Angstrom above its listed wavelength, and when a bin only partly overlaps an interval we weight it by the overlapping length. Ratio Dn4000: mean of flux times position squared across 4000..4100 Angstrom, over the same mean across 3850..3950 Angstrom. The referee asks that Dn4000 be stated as 1.02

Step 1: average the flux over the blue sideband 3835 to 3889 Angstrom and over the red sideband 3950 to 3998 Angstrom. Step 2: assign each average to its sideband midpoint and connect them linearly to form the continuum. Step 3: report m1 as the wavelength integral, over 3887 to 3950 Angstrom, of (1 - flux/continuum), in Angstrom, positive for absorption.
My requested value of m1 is -2.7 Angstrom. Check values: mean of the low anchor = 17.7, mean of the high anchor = 17.3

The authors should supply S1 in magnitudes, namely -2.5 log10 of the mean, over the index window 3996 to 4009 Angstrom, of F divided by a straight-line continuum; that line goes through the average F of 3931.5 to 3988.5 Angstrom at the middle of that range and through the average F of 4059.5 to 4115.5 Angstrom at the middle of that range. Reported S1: -0.10 mag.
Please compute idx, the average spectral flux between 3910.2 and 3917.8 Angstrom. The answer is 18.9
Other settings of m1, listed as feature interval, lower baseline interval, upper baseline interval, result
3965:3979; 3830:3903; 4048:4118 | 1.12 Angstrom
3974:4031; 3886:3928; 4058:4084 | 0.73 Angstrom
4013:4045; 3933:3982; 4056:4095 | -0.30 Angstrom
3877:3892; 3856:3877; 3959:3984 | 1.99 Angstrom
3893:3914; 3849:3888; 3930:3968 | -2.59 Angstrom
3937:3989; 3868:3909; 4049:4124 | 1.53 Angstrom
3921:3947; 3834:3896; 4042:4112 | 0.13 Angstrom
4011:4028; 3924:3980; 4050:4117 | -0.16 Angstrom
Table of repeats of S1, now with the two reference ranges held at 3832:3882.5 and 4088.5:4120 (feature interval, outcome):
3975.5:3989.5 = 0.029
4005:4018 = -0.017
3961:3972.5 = 0.048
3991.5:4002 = -0.070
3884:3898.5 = 0.039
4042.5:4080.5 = 0.019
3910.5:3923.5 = -0.035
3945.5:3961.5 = -0.054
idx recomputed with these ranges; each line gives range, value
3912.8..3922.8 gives 17.8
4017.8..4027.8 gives 17.4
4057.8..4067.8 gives 18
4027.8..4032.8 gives 15.9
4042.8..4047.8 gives 16.7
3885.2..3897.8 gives 17.1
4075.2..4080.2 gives 16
